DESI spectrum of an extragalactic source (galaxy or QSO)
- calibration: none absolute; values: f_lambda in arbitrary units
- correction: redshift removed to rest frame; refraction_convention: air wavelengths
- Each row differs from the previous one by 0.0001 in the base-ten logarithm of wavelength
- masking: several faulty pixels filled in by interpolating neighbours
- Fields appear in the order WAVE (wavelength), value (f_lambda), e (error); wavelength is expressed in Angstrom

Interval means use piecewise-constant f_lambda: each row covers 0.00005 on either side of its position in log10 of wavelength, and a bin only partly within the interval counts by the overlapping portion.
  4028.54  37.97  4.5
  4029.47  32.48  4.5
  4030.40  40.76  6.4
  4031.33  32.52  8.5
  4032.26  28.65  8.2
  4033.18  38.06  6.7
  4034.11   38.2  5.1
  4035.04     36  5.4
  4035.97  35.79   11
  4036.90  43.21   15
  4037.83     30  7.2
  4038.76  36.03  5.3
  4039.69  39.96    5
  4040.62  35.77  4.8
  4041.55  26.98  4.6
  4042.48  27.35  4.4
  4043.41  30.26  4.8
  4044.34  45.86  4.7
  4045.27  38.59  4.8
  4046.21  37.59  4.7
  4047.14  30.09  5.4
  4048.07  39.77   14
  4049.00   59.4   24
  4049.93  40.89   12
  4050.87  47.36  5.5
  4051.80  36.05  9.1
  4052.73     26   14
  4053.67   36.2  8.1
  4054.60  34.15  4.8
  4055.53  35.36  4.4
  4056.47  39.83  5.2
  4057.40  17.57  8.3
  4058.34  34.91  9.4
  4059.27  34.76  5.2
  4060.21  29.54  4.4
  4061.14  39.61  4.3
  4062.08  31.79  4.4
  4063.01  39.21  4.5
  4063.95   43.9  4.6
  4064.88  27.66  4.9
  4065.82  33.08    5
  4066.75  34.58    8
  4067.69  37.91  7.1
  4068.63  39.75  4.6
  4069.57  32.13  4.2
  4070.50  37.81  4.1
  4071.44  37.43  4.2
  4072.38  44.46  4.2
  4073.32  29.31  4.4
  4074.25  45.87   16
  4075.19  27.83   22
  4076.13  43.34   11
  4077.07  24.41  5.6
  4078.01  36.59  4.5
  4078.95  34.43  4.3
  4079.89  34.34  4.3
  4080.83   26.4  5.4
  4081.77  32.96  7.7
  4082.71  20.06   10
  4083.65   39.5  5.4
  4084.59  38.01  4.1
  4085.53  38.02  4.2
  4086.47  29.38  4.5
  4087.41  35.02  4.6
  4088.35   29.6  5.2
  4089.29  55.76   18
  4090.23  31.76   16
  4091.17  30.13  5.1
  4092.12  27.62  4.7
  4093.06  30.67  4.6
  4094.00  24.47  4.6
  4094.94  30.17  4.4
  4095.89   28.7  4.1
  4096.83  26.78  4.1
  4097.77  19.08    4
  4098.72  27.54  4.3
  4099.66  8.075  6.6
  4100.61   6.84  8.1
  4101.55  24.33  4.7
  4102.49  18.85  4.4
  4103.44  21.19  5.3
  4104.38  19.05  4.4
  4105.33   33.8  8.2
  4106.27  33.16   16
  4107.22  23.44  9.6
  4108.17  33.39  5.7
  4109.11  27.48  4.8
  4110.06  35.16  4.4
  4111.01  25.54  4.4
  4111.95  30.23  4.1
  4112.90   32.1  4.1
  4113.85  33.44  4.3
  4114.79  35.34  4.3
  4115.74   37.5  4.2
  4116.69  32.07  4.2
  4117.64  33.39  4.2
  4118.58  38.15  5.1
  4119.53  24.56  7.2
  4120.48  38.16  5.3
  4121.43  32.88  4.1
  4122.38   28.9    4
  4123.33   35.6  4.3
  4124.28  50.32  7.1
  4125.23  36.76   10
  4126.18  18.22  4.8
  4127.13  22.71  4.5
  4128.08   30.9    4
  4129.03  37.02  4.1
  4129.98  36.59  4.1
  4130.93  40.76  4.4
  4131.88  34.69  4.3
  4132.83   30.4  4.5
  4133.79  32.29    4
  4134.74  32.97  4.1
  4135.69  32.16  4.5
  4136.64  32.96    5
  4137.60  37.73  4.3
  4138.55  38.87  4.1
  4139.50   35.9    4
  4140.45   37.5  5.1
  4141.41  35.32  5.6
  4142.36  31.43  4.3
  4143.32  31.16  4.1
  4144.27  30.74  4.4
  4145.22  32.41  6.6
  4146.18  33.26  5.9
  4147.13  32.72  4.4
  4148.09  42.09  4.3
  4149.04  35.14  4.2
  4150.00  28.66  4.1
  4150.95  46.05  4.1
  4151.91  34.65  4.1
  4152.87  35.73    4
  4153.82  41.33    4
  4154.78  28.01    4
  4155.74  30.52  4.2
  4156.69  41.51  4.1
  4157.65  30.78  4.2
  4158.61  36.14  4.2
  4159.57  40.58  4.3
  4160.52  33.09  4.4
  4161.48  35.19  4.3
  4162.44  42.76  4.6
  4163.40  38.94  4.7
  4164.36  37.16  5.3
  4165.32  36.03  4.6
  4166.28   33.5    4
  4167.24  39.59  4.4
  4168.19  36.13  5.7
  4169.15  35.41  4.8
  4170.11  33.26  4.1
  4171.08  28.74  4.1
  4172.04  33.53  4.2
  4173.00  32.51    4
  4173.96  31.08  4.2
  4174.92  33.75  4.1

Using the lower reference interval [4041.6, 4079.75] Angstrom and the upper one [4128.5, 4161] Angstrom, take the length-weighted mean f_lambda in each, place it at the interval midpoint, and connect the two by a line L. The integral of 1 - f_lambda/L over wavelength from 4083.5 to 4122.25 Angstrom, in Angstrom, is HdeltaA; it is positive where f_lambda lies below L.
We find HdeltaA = 6.35 Angstrom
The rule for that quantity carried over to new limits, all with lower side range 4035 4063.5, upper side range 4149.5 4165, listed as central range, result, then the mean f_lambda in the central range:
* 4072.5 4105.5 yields 6.00 Angstrom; 29.5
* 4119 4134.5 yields 1.29 Angstrom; 33.2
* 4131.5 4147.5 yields 1.13 Angstrom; 33.7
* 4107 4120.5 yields 1.58 Angstrom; 32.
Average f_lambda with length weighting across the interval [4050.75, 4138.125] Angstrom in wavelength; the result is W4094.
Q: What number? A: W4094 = 32.2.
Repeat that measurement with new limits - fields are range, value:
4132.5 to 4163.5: 35.1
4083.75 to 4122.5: 29.6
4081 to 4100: 30.3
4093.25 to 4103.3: 21.7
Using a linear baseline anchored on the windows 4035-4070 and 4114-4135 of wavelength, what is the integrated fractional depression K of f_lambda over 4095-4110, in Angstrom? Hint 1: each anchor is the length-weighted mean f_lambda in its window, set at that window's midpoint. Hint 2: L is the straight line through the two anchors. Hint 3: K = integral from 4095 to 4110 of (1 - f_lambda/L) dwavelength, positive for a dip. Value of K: 4.5 Angstrom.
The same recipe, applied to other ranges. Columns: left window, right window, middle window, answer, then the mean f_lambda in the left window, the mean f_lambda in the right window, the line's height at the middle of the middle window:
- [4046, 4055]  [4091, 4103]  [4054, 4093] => -4.9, 38.8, 23.1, 31.1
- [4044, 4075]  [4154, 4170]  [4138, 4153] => 0.4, 36.8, 36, 36.1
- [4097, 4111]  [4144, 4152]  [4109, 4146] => -4.6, 23.8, 35.2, 29.9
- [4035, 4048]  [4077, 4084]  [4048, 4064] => -1.4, 35.4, 31.3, 33.9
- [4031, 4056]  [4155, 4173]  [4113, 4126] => 0.4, 36.6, 35.5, 35.9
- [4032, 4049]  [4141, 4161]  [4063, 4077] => -0.3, 36.2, 34.8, 35.8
